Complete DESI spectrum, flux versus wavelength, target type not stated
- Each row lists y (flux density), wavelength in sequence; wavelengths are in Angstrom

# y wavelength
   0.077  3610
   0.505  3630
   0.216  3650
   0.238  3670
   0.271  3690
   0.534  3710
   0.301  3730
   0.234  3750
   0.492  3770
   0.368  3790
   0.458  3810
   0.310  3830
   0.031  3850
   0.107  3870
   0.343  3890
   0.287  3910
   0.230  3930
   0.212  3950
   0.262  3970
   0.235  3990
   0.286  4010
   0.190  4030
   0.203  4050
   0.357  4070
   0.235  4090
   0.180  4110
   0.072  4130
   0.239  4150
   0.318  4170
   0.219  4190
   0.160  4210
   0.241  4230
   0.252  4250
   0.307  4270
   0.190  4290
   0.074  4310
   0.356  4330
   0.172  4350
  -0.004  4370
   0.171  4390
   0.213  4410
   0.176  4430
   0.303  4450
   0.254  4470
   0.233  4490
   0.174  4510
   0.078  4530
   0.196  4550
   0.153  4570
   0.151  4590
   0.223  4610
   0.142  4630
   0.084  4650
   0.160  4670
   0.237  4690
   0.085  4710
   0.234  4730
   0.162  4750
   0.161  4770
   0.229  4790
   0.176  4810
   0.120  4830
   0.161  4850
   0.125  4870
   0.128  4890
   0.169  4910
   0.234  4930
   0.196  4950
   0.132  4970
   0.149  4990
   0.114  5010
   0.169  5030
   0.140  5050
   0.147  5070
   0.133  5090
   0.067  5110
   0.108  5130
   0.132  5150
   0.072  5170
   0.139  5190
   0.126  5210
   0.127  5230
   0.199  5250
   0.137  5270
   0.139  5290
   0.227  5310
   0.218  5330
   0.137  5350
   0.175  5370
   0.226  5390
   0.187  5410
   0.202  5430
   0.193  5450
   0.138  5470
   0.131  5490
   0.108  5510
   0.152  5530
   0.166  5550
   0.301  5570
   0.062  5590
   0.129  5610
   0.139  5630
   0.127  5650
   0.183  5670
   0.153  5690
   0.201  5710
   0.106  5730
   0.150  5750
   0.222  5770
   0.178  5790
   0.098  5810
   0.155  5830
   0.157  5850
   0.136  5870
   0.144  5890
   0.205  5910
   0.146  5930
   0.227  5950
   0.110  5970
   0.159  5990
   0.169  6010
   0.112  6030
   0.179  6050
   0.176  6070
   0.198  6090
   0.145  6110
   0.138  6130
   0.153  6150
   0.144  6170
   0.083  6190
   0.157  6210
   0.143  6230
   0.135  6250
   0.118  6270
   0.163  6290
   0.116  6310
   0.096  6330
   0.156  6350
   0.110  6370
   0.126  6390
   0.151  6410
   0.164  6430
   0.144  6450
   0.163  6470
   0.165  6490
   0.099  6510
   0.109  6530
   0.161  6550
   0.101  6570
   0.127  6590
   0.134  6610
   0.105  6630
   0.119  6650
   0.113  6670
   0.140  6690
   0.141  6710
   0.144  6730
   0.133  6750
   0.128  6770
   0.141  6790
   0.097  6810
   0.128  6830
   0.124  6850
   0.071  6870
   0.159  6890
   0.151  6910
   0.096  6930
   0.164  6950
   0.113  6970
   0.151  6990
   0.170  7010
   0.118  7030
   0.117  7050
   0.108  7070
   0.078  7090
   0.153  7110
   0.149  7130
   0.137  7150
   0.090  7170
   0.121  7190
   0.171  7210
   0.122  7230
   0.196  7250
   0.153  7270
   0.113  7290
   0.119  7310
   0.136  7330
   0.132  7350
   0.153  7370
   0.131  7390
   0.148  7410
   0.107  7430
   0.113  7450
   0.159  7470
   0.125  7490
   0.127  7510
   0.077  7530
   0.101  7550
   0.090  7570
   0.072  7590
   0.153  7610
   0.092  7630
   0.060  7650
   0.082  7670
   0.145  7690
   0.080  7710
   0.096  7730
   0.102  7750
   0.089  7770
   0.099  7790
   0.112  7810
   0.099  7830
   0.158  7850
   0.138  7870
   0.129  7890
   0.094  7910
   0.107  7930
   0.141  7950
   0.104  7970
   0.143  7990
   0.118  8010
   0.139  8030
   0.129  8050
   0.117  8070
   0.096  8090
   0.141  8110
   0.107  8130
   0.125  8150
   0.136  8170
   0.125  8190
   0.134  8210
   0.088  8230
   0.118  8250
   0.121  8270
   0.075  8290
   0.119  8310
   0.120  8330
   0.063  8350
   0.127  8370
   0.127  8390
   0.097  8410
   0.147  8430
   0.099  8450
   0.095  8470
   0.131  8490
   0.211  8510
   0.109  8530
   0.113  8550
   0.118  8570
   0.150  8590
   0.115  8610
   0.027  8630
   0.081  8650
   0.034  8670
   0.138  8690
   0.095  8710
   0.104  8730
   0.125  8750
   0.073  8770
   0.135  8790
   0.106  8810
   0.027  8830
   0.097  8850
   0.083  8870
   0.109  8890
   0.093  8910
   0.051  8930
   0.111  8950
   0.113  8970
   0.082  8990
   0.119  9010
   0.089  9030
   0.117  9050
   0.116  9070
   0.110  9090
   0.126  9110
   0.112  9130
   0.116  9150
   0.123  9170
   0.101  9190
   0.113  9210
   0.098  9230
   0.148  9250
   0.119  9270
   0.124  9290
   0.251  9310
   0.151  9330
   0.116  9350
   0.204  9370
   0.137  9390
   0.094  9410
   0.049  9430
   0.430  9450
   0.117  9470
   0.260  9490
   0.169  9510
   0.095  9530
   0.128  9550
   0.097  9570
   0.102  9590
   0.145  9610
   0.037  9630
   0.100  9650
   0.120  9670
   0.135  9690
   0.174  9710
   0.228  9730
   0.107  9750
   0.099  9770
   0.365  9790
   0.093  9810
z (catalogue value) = 1.668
